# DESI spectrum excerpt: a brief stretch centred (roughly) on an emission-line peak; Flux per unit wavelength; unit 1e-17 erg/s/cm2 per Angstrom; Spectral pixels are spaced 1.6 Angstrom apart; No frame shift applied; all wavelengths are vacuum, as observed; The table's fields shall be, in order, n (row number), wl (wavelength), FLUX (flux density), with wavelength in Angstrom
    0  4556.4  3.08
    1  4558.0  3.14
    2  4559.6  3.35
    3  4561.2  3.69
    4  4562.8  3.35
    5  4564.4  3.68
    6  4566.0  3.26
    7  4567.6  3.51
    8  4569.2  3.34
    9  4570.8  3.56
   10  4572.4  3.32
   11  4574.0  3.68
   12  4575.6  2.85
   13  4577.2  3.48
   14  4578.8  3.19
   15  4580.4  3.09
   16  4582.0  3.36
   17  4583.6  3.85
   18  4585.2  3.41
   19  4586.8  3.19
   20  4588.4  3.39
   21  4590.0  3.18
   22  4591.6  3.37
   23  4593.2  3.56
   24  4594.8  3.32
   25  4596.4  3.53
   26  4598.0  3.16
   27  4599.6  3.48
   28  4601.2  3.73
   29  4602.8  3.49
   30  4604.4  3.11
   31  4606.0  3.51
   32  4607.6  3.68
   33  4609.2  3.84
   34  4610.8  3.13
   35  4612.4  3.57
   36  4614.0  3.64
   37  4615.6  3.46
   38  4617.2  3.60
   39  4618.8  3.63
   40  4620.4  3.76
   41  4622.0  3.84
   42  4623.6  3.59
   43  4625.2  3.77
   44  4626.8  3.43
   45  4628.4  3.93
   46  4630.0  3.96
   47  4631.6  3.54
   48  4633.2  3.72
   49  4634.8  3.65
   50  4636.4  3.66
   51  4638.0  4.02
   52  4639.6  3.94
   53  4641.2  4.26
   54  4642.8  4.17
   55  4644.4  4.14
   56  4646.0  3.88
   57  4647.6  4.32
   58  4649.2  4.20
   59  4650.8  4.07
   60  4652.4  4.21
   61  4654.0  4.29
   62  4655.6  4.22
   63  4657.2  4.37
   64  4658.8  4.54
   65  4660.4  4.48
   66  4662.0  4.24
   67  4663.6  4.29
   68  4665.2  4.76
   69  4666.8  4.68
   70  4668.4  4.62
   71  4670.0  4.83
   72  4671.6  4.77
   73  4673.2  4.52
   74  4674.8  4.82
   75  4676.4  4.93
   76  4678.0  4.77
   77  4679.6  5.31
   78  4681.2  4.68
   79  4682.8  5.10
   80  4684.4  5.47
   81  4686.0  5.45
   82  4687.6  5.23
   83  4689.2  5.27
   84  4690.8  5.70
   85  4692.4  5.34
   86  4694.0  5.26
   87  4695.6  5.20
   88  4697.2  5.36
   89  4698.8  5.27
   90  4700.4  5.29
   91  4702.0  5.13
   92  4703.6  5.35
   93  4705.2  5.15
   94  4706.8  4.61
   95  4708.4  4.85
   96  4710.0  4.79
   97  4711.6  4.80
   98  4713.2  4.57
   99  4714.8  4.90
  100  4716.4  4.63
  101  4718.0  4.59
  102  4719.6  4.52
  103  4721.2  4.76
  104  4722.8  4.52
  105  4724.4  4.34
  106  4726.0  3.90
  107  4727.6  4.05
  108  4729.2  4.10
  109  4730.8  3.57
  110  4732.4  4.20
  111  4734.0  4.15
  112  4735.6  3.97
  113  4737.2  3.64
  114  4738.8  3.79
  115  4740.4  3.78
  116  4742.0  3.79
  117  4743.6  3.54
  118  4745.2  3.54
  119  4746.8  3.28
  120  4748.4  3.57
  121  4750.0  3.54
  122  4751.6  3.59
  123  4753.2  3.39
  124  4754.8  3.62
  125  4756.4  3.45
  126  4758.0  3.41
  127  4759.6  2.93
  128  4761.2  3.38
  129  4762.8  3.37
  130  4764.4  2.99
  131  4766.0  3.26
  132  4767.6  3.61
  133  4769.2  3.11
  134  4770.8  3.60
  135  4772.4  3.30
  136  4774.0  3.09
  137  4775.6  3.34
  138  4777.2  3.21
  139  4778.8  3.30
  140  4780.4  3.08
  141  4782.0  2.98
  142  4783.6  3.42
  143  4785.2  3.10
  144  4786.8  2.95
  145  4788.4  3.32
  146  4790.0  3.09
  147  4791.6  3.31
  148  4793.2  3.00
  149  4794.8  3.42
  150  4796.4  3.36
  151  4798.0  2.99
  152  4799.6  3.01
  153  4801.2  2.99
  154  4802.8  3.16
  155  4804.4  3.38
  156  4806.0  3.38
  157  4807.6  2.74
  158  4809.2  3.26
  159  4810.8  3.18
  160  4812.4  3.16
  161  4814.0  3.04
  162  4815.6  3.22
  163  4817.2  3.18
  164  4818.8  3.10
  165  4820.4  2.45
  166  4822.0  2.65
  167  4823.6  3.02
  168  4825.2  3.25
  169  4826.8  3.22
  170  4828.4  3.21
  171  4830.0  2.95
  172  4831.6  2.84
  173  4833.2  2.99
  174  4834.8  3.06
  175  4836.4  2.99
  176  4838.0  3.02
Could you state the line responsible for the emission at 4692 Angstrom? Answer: C IV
